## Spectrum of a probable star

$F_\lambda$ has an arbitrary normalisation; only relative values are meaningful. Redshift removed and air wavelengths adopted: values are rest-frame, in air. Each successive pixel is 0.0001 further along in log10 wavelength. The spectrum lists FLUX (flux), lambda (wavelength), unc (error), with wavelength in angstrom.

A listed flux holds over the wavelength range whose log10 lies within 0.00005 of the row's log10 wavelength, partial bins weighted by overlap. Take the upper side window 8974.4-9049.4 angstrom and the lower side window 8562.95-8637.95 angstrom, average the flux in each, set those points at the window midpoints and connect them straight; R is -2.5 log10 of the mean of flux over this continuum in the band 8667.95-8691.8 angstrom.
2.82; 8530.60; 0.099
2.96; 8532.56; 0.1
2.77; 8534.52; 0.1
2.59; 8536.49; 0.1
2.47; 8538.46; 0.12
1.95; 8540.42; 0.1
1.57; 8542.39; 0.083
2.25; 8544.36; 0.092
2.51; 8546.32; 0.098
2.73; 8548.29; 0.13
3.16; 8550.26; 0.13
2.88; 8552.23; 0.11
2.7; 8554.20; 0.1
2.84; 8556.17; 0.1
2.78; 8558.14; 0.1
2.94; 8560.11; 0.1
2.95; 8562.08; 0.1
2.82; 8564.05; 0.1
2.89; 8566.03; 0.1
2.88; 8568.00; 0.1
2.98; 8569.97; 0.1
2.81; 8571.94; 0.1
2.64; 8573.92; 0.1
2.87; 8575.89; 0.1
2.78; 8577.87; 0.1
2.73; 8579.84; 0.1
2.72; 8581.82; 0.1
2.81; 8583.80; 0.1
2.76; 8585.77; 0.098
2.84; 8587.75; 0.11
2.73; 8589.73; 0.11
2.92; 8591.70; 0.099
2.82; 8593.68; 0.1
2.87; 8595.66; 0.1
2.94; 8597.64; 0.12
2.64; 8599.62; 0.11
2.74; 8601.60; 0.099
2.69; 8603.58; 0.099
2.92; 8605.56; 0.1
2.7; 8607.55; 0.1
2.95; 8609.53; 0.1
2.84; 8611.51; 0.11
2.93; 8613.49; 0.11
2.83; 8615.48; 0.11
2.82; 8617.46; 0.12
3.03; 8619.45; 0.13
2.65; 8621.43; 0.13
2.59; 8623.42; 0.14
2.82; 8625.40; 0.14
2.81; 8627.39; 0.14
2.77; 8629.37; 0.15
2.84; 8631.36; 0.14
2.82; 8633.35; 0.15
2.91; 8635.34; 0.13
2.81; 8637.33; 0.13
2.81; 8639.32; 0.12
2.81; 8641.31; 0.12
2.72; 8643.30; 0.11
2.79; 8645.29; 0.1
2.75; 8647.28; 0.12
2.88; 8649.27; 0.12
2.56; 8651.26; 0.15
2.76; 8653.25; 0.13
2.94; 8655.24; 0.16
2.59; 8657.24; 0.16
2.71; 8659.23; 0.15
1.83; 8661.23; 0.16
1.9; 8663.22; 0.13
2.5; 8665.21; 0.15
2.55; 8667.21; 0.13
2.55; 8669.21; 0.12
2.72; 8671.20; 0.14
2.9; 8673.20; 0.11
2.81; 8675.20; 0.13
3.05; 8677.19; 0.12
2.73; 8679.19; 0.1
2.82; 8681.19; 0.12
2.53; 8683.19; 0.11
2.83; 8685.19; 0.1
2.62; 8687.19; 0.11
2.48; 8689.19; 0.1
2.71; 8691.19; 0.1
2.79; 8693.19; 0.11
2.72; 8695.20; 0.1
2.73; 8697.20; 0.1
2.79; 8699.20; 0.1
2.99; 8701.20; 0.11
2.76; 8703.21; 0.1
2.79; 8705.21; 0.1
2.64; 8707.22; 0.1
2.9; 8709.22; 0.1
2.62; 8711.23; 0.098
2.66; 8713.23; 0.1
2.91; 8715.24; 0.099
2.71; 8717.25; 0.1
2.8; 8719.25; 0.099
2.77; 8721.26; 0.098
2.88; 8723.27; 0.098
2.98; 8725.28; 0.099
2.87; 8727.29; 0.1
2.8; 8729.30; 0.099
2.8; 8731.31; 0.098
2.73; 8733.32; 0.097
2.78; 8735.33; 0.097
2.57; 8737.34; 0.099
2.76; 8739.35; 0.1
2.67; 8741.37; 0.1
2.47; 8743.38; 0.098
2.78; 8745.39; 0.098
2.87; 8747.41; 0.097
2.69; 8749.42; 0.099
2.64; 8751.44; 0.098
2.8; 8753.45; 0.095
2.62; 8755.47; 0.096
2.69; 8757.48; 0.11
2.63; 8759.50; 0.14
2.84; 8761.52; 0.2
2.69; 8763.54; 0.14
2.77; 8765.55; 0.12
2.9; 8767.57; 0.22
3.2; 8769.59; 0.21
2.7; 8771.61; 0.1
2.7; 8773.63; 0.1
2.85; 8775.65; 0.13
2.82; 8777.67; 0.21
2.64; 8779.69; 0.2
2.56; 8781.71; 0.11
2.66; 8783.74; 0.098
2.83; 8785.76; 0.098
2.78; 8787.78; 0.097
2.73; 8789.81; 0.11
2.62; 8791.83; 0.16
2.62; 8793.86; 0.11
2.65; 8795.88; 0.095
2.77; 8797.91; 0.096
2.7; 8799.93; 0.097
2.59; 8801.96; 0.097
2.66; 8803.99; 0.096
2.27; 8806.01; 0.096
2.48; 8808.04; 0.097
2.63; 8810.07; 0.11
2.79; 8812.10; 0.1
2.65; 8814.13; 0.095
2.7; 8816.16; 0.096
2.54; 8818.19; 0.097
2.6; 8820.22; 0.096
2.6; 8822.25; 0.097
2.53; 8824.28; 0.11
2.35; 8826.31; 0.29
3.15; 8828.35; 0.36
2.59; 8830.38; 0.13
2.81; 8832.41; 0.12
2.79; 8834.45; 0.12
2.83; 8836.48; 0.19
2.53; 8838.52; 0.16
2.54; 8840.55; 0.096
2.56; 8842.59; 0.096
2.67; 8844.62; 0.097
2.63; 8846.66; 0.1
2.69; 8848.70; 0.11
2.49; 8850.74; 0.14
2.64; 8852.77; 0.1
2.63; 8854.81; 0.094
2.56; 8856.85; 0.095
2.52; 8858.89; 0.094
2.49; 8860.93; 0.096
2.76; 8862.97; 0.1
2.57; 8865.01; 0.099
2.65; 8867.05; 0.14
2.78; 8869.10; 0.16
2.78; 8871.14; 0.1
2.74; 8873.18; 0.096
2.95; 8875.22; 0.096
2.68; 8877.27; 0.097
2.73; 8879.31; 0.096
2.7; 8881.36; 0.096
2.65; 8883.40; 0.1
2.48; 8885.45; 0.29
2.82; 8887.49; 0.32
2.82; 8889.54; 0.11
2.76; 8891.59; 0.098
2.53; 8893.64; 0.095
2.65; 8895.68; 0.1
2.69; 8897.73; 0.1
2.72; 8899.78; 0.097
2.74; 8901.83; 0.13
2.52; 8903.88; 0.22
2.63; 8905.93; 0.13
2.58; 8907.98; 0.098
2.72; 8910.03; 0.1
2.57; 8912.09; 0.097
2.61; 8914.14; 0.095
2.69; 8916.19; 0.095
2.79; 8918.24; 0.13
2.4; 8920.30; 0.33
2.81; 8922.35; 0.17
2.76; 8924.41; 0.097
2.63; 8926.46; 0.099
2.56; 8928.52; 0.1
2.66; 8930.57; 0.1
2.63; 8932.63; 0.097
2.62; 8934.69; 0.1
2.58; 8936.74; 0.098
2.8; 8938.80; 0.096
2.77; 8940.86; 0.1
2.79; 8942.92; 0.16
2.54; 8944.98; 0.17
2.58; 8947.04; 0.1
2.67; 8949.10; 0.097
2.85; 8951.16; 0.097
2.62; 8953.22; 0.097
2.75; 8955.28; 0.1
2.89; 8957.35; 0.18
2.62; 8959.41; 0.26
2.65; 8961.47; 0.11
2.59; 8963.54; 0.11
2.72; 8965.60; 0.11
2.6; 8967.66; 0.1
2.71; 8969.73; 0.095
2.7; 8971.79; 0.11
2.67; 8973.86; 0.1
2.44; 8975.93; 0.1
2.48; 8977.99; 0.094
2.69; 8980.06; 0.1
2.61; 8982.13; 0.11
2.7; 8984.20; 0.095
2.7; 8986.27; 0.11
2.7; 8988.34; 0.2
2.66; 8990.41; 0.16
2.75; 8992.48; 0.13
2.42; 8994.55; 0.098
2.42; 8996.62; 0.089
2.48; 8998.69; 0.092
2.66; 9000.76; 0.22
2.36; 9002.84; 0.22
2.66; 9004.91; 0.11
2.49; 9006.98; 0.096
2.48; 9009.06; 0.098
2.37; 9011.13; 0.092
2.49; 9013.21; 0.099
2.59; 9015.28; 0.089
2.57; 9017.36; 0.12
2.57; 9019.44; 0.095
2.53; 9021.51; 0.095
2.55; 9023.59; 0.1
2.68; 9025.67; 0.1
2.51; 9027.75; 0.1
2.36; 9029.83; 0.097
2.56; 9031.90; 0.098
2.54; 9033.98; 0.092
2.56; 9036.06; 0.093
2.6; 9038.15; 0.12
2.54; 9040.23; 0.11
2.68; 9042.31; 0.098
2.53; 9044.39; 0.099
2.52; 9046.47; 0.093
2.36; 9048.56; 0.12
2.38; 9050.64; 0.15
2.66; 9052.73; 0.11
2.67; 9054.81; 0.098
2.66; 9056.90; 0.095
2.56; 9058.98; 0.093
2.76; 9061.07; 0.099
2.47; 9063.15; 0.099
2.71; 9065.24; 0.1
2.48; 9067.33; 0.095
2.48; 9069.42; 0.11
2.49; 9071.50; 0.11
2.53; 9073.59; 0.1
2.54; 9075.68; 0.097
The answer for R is 0.01 mag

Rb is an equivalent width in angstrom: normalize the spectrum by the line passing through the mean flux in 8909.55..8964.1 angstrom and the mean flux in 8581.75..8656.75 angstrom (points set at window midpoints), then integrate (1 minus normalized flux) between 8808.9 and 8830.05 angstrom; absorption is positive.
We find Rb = 0.5 angstrom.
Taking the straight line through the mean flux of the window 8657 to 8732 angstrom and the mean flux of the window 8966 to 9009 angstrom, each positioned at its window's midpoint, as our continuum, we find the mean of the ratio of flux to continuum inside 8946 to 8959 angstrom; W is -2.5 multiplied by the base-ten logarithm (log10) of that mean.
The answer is -0.05 mag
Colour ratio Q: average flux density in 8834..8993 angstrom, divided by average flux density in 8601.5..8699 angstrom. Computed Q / 0.98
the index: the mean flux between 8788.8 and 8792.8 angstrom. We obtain 2.68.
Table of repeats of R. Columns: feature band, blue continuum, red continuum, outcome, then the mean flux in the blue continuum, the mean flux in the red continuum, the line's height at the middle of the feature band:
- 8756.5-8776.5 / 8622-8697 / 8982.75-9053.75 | -0.06 mag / 2.7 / 2.55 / 2.65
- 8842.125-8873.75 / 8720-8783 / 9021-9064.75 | 0.02 mag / 2.76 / 2.56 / 2.68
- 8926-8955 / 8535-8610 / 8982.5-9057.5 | -0.03 mag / 2.73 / 2.55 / 2.59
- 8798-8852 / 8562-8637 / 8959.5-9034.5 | 0.02 mag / 2.82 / 2.57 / 2.68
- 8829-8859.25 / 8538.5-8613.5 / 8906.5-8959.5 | 0.02 mag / 2.74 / 2.67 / 2.69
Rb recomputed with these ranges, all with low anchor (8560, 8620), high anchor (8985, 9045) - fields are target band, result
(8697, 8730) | -0.6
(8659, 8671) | 1.9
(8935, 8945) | -0.4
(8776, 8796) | 0.0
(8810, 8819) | 0.1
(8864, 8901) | -0.9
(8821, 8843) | 0.1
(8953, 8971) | -0.7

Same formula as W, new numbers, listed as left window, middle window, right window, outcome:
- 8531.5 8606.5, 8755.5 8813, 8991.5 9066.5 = -0.024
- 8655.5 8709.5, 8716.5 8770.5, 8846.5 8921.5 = -0.041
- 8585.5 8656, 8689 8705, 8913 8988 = 0.004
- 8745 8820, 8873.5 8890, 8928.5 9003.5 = -0.023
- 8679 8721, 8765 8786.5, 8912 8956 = -0.026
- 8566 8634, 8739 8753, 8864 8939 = 0.019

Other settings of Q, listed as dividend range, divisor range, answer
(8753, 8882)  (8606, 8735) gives 0.98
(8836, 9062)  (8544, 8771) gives 0.95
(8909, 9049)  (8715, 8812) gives 0.96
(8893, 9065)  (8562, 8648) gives 0.93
